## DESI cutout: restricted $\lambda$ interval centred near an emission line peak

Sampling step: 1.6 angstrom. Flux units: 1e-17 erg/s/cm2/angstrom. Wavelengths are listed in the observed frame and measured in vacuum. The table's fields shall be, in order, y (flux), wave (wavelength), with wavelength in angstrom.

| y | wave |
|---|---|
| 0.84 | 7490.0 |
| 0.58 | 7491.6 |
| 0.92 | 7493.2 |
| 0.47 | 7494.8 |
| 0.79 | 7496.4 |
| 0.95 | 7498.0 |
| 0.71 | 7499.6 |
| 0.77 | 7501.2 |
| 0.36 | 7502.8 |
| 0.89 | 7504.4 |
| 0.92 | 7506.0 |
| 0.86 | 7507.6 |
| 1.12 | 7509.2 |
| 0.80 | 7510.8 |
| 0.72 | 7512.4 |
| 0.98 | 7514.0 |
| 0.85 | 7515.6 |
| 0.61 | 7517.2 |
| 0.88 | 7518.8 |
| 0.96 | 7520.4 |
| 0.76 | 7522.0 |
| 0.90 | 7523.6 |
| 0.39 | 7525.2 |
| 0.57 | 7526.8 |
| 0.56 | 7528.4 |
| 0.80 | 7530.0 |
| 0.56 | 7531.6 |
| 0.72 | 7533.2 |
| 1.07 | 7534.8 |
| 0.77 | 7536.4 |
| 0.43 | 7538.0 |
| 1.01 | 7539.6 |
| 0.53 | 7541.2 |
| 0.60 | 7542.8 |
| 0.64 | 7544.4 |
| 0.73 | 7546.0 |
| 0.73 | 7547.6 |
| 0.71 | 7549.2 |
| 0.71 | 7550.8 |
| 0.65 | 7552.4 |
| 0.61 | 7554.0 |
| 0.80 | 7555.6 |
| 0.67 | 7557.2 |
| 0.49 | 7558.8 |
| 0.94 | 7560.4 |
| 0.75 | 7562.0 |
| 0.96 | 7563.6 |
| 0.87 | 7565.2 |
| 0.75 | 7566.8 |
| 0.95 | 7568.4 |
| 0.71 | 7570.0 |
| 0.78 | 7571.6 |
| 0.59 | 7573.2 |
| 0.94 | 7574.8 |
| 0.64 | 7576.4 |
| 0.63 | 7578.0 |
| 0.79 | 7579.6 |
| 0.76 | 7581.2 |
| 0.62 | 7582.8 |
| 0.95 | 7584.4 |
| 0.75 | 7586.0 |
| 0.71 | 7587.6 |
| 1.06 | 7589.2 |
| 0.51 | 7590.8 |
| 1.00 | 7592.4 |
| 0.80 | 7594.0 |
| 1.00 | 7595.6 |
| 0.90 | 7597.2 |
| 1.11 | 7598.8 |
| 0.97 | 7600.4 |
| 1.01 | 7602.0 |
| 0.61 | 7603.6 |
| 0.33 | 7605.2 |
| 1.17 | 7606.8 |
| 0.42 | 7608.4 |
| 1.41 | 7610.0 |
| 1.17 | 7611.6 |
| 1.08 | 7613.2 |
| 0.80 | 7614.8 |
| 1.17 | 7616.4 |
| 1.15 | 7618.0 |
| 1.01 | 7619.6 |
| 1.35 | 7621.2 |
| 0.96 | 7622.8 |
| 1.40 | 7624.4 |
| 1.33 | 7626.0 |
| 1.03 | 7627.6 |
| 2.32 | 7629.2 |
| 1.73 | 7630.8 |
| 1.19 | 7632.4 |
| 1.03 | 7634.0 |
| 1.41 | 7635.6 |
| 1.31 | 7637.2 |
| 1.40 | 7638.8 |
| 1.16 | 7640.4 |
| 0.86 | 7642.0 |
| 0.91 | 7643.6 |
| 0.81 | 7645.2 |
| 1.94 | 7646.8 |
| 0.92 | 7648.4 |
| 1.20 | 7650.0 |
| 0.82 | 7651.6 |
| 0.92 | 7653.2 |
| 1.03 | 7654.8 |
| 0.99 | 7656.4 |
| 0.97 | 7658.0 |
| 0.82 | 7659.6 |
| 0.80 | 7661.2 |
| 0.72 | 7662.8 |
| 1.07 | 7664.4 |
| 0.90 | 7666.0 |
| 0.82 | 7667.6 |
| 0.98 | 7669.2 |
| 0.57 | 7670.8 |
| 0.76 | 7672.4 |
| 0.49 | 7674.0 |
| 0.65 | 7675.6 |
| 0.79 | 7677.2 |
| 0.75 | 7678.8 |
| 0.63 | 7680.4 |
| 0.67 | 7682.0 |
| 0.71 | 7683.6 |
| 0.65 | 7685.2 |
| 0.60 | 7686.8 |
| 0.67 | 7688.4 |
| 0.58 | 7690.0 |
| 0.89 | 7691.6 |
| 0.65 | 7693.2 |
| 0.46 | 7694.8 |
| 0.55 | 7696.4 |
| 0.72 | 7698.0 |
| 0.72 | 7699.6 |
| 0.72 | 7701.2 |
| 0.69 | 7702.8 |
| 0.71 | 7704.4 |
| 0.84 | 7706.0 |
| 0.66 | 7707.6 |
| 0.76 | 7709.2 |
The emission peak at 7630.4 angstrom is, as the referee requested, Mg II 2798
